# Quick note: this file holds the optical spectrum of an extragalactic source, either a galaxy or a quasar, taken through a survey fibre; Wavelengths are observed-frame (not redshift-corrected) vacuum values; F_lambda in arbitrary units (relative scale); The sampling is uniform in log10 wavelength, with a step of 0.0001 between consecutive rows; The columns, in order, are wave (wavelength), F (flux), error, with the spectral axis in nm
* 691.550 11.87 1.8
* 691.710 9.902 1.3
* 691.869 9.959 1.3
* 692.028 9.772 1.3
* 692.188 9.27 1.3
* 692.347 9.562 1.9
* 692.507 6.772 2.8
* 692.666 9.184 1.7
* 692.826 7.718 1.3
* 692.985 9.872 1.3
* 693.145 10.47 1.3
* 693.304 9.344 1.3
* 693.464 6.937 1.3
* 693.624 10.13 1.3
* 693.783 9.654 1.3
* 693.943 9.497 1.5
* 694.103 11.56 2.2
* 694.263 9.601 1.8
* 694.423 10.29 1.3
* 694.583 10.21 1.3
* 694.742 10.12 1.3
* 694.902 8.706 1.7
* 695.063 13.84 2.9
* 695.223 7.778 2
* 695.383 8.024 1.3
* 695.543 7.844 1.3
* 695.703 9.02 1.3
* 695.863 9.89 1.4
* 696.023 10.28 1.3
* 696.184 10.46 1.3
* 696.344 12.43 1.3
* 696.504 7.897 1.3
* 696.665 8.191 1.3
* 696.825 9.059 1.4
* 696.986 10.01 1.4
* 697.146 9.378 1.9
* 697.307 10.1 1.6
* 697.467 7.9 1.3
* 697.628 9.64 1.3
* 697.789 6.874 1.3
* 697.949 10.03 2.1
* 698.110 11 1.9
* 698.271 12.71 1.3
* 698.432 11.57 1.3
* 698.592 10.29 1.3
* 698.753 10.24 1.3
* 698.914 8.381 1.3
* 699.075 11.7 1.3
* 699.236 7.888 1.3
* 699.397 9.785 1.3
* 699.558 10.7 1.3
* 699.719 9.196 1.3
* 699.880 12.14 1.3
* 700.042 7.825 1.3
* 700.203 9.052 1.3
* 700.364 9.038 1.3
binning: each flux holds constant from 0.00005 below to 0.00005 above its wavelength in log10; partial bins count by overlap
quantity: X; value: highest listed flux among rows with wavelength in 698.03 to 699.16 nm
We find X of 12.71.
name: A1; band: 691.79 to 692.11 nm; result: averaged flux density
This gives 9.85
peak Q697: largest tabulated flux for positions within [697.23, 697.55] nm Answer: 10.1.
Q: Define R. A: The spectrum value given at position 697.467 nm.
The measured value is 7.9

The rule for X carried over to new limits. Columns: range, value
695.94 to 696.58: 12.43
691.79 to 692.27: 9.959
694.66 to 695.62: 13.84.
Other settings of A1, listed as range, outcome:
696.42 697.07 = 8.82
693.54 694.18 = 10.2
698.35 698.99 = 10.1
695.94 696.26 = 10.3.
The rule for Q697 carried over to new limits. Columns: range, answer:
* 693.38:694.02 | 10.13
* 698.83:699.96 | 12.14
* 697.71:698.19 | 11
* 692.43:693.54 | 10.47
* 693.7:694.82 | 11.56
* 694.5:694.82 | 10.21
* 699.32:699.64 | 10.7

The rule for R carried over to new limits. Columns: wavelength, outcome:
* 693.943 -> 9.497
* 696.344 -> 12.43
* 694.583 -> 10.21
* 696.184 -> 10.46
